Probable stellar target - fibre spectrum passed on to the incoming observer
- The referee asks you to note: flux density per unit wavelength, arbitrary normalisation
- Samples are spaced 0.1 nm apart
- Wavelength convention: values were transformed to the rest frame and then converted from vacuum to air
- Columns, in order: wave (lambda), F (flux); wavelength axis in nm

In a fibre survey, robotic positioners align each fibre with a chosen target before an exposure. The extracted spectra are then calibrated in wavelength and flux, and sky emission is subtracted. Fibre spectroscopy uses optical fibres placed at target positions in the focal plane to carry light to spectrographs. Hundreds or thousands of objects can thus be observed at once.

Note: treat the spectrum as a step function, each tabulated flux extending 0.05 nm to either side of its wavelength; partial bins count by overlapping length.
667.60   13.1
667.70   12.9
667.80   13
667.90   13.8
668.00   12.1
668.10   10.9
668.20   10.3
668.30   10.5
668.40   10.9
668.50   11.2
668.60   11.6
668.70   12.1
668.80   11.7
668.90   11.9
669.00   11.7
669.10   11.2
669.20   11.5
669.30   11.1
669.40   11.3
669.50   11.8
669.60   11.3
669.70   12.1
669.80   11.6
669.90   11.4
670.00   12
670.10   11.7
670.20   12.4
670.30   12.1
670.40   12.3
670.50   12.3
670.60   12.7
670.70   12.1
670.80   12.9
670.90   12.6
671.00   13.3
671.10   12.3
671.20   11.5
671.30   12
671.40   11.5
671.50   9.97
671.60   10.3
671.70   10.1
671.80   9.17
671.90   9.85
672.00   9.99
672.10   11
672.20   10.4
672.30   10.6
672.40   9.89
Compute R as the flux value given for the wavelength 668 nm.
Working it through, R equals 12.1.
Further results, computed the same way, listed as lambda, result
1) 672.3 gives 10.6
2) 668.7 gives 12.1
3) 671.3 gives 12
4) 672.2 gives 10.4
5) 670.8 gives 12.9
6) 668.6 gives 11.6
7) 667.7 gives 12.9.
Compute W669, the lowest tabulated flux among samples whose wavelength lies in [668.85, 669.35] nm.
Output 11.1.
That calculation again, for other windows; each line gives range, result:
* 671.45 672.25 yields 9.17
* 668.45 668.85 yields 11.2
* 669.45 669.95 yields 11.3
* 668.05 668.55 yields 10.3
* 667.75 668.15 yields 10.9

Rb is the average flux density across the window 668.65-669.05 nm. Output 11.8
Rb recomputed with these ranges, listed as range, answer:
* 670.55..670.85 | 12.6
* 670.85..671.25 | 12.4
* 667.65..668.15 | 12.5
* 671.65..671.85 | 9.64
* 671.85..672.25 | 10.3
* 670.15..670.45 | 12.3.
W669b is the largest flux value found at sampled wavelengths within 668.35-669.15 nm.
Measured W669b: 12.1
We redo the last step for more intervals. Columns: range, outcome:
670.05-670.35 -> 12.4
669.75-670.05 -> 12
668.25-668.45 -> 10.9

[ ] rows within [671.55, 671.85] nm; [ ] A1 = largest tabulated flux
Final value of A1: 10.3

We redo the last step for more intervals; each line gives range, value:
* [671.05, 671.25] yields 12.3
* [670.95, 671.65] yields 13.3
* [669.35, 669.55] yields 11.8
